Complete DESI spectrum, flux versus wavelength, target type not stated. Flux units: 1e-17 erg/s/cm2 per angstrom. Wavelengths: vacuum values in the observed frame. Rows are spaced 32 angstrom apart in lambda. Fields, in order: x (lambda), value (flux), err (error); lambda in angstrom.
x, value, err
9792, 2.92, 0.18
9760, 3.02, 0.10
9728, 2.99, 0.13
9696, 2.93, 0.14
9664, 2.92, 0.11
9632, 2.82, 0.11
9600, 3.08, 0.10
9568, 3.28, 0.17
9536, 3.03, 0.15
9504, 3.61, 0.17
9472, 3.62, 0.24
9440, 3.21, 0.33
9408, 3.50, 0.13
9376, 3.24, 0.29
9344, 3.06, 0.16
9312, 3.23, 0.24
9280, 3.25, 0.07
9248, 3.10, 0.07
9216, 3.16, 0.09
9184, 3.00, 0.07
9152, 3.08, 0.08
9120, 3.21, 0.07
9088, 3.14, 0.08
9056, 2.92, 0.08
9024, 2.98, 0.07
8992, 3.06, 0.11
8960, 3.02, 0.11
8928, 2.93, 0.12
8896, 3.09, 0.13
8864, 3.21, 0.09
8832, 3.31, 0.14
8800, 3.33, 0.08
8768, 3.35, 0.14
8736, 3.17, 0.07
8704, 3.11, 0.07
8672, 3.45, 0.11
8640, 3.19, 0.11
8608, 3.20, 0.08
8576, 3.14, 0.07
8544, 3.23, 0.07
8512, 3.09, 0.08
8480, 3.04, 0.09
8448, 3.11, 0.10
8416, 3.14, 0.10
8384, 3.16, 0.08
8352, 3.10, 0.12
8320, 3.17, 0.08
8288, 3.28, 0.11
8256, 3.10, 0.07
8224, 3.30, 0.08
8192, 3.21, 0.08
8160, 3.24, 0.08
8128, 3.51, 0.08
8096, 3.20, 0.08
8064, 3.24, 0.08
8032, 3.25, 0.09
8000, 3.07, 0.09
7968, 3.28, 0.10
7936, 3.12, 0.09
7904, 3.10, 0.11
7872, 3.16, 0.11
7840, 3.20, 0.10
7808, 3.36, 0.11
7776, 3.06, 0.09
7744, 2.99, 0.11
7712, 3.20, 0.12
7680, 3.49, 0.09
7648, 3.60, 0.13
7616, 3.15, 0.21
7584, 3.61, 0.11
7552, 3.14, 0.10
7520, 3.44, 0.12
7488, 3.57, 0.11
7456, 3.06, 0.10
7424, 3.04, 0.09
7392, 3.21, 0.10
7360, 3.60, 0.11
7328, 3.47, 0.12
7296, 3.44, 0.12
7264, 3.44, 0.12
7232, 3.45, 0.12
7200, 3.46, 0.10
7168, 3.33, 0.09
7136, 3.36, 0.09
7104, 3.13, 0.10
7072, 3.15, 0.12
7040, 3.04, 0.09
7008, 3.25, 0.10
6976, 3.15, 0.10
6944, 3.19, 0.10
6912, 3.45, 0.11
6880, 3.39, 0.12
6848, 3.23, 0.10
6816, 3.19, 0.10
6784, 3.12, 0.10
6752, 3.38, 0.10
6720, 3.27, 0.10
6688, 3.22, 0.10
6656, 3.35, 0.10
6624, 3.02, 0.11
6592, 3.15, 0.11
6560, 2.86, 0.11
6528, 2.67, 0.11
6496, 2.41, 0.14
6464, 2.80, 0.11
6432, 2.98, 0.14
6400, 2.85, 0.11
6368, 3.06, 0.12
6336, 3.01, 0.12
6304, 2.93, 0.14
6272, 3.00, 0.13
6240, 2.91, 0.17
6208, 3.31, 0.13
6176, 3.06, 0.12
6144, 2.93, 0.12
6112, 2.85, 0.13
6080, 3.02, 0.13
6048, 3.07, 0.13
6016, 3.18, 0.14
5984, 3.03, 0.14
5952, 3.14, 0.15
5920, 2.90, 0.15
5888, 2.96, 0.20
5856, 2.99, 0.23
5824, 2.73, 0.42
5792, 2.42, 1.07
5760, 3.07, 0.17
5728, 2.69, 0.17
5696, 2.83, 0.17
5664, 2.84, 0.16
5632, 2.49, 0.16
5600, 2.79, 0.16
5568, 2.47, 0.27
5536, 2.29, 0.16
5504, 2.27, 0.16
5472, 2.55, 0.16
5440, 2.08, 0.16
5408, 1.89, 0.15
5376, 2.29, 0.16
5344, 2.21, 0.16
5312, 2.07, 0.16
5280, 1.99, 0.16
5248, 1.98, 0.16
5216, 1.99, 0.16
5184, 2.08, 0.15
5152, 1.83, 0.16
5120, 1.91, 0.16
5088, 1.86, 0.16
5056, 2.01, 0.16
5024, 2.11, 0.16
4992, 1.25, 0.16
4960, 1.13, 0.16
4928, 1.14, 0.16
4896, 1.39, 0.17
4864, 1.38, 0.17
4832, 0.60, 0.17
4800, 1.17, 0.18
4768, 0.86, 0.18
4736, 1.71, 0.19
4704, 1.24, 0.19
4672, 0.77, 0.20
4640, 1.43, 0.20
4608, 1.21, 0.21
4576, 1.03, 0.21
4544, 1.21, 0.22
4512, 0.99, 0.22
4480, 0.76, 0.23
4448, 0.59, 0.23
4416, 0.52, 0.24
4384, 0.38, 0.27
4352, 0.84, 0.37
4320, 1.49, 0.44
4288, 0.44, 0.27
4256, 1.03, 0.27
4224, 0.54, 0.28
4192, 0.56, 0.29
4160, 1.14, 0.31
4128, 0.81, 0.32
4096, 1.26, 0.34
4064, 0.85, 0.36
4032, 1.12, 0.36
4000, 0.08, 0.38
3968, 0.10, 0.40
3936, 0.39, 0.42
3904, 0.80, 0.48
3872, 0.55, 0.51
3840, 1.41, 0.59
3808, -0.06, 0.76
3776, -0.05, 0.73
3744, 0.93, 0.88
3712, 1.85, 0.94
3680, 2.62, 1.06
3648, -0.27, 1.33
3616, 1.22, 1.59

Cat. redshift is 0.26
